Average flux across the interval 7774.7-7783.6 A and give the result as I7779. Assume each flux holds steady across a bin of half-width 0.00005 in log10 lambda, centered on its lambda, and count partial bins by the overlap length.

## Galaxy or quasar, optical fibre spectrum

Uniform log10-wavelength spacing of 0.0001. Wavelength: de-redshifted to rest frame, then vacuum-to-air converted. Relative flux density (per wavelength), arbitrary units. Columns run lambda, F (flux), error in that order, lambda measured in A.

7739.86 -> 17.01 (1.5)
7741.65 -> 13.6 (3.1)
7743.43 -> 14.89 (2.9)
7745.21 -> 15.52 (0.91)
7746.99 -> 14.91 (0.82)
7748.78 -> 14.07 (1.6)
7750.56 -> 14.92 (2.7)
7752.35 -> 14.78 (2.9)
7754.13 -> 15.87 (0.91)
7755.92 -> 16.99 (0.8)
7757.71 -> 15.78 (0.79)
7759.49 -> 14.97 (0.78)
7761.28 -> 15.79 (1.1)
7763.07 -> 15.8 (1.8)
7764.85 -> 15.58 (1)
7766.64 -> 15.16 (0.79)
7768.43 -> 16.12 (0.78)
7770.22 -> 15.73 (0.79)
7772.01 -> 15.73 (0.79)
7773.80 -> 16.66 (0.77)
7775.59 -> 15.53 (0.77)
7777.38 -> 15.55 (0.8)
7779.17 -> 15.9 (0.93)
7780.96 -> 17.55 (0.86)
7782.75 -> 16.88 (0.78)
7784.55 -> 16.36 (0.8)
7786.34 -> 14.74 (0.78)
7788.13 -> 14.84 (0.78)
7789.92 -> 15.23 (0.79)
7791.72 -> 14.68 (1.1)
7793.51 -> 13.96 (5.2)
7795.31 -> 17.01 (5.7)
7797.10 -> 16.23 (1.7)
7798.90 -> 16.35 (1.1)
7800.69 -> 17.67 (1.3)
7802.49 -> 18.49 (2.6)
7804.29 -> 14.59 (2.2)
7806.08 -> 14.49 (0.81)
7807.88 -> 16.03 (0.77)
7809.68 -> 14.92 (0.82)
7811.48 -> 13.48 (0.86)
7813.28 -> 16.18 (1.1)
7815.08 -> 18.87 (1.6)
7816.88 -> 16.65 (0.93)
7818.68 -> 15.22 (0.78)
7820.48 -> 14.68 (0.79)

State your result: 16.3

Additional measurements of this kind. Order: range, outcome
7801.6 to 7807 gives 15.9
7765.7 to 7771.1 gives 15.7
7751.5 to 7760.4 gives 15.7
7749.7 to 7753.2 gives 14.8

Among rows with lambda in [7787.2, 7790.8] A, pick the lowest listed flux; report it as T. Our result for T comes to 14.84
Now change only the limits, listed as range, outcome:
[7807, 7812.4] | 13.48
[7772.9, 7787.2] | 14.74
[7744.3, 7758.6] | 14.07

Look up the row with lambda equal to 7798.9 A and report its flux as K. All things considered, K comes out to 16.35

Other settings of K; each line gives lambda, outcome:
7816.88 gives 16.65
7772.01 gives 15.73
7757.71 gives 15.78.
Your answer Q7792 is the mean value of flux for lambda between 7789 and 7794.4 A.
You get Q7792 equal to 14.6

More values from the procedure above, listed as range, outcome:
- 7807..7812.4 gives 14.8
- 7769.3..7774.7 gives 16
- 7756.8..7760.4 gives 15.4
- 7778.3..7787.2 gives 16.3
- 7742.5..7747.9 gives 15.1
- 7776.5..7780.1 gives 15.8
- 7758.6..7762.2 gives 15.4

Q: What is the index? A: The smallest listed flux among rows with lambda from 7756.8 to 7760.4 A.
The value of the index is 14.97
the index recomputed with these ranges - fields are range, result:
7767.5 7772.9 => 15.73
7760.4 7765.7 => 15.58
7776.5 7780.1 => 15.55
